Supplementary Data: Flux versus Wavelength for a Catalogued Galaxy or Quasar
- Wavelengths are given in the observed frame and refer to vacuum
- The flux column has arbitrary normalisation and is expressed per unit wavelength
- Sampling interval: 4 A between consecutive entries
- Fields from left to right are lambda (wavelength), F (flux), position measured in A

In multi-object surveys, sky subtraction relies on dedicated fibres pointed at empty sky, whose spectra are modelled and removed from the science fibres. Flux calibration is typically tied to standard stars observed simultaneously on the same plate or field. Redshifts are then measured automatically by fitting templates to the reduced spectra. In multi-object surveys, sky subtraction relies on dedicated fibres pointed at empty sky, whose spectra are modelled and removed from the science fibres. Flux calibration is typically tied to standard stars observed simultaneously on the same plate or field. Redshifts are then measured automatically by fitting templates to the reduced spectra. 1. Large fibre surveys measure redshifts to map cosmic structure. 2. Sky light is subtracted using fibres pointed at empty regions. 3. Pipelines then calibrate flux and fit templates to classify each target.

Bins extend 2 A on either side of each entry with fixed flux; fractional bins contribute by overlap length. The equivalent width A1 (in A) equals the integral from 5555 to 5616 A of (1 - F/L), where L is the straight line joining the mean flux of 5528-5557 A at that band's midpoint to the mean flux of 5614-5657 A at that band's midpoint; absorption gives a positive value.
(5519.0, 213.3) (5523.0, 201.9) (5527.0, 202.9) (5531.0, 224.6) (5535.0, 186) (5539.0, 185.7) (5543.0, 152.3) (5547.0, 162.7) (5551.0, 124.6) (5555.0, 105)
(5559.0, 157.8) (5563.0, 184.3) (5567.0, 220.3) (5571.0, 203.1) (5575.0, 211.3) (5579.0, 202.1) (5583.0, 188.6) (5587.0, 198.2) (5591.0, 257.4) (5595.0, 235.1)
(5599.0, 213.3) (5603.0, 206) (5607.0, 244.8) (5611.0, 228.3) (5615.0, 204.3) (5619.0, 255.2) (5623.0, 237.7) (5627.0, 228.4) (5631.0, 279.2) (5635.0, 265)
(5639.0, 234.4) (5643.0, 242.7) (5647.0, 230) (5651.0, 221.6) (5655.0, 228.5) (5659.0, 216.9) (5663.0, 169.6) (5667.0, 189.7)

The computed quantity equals -2.3 A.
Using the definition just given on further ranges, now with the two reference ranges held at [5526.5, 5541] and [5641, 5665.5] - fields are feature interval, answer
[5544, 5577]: 5.38 A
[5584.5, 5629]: -3.60 A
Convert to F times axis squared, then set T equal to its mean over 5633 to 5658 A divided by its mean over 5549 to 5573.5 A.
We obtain 1.5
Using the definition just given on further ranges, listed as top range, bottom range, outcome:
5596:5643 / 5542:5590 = 1.35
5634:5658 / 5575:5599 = 1.11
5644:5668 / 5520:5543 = 1.13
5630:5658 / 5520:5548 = 1.32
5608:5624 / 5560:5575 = 1.17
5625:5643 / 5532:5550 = 1.51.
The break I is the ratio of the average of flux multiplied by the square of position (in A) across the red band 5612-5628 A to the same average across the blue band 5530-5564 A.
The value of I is 1.46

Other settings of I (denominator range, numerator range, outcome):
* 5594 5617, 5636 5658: 1.06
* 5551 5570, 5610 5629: 1.43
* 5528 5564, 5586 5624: 1.41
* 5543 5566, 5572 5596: 1.44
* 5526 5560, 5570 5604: 1.31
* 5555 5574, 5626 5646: 1.40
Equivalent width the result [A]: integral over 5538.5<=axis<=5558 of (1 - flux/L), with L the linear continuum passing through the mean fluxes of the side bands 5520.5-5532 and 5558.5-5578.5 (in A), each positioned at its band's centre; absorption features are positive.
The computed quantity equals 5.75 A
